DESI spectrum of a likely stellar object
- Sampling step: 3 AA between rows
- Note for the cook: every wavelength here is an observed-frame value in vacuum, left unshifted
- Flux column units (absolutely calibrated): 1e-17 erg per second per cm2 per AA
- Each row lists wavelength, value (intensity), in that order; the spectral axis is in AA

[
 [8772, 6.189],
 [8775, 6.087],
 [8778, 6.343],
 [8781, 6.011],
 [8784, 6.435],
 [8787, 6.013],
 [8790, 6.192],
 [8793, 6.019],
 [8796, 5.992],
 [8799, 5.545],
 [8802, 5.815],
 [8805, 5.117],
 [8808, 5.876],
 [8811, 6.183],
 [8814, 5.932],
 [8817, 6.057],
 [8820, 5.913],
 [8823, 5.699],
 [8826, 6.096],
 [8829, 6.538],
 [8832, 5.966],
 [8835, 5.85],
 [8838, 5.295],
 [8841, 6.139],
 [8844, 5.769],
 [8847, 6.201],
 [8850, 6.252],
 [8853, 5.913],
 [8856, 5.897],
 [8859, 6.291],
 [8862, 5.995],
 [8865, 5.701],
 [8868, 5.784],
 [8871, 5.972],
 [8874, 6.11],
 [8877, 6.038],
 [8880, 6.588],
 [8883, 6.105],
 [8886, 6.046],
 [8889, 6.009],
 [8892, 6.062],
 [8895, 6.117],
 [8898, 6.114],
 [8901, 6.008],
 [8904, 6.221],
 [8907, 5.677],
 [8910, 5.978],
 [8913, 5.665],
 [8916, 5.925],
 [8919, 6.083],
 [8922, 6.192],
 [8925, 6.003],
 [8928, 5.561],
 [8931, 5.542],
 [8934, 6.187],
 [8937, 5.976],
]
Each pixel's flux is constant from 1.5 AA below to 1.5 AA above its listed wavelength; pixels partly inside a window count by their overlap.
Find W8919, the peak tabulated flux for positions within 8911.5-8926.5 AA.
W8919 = 6.192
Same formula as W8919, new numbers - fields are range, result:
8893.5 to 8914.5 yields 6.221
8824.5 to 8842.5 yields 6.538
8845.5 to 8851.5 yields 6.252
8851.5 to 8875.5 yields 6.291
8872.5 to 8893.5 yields 6.588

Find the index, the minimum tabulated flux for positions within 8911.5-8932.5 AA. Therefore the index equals 5.542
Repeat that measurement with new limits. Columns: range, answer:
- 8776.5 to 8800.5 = 5.545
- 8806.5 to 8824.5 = 5.699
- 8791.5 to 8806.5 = 5.117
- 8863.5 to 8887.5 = 5.701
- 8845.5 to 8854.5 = 5.913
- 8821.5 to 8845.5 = 5.295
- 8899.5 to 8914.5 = 5.665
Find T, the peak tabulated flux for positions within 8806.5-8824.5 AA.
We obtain 6.183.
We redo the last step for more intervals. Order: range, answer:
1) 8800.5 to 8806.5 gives 5.815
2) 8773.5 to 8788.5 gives 6.435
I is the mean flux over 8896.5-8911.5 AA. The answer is 6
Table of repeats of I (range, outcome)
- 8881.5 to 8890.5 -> 6.05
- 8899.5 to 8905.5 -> 6.11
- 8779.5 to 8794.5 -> 6.13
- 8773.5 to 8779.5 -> 6.21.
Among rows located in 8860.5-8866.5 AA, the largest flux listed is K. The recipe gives 5.995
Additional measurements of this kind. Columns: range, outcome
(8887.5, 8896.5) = 6.117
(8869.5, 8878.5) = 6.11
